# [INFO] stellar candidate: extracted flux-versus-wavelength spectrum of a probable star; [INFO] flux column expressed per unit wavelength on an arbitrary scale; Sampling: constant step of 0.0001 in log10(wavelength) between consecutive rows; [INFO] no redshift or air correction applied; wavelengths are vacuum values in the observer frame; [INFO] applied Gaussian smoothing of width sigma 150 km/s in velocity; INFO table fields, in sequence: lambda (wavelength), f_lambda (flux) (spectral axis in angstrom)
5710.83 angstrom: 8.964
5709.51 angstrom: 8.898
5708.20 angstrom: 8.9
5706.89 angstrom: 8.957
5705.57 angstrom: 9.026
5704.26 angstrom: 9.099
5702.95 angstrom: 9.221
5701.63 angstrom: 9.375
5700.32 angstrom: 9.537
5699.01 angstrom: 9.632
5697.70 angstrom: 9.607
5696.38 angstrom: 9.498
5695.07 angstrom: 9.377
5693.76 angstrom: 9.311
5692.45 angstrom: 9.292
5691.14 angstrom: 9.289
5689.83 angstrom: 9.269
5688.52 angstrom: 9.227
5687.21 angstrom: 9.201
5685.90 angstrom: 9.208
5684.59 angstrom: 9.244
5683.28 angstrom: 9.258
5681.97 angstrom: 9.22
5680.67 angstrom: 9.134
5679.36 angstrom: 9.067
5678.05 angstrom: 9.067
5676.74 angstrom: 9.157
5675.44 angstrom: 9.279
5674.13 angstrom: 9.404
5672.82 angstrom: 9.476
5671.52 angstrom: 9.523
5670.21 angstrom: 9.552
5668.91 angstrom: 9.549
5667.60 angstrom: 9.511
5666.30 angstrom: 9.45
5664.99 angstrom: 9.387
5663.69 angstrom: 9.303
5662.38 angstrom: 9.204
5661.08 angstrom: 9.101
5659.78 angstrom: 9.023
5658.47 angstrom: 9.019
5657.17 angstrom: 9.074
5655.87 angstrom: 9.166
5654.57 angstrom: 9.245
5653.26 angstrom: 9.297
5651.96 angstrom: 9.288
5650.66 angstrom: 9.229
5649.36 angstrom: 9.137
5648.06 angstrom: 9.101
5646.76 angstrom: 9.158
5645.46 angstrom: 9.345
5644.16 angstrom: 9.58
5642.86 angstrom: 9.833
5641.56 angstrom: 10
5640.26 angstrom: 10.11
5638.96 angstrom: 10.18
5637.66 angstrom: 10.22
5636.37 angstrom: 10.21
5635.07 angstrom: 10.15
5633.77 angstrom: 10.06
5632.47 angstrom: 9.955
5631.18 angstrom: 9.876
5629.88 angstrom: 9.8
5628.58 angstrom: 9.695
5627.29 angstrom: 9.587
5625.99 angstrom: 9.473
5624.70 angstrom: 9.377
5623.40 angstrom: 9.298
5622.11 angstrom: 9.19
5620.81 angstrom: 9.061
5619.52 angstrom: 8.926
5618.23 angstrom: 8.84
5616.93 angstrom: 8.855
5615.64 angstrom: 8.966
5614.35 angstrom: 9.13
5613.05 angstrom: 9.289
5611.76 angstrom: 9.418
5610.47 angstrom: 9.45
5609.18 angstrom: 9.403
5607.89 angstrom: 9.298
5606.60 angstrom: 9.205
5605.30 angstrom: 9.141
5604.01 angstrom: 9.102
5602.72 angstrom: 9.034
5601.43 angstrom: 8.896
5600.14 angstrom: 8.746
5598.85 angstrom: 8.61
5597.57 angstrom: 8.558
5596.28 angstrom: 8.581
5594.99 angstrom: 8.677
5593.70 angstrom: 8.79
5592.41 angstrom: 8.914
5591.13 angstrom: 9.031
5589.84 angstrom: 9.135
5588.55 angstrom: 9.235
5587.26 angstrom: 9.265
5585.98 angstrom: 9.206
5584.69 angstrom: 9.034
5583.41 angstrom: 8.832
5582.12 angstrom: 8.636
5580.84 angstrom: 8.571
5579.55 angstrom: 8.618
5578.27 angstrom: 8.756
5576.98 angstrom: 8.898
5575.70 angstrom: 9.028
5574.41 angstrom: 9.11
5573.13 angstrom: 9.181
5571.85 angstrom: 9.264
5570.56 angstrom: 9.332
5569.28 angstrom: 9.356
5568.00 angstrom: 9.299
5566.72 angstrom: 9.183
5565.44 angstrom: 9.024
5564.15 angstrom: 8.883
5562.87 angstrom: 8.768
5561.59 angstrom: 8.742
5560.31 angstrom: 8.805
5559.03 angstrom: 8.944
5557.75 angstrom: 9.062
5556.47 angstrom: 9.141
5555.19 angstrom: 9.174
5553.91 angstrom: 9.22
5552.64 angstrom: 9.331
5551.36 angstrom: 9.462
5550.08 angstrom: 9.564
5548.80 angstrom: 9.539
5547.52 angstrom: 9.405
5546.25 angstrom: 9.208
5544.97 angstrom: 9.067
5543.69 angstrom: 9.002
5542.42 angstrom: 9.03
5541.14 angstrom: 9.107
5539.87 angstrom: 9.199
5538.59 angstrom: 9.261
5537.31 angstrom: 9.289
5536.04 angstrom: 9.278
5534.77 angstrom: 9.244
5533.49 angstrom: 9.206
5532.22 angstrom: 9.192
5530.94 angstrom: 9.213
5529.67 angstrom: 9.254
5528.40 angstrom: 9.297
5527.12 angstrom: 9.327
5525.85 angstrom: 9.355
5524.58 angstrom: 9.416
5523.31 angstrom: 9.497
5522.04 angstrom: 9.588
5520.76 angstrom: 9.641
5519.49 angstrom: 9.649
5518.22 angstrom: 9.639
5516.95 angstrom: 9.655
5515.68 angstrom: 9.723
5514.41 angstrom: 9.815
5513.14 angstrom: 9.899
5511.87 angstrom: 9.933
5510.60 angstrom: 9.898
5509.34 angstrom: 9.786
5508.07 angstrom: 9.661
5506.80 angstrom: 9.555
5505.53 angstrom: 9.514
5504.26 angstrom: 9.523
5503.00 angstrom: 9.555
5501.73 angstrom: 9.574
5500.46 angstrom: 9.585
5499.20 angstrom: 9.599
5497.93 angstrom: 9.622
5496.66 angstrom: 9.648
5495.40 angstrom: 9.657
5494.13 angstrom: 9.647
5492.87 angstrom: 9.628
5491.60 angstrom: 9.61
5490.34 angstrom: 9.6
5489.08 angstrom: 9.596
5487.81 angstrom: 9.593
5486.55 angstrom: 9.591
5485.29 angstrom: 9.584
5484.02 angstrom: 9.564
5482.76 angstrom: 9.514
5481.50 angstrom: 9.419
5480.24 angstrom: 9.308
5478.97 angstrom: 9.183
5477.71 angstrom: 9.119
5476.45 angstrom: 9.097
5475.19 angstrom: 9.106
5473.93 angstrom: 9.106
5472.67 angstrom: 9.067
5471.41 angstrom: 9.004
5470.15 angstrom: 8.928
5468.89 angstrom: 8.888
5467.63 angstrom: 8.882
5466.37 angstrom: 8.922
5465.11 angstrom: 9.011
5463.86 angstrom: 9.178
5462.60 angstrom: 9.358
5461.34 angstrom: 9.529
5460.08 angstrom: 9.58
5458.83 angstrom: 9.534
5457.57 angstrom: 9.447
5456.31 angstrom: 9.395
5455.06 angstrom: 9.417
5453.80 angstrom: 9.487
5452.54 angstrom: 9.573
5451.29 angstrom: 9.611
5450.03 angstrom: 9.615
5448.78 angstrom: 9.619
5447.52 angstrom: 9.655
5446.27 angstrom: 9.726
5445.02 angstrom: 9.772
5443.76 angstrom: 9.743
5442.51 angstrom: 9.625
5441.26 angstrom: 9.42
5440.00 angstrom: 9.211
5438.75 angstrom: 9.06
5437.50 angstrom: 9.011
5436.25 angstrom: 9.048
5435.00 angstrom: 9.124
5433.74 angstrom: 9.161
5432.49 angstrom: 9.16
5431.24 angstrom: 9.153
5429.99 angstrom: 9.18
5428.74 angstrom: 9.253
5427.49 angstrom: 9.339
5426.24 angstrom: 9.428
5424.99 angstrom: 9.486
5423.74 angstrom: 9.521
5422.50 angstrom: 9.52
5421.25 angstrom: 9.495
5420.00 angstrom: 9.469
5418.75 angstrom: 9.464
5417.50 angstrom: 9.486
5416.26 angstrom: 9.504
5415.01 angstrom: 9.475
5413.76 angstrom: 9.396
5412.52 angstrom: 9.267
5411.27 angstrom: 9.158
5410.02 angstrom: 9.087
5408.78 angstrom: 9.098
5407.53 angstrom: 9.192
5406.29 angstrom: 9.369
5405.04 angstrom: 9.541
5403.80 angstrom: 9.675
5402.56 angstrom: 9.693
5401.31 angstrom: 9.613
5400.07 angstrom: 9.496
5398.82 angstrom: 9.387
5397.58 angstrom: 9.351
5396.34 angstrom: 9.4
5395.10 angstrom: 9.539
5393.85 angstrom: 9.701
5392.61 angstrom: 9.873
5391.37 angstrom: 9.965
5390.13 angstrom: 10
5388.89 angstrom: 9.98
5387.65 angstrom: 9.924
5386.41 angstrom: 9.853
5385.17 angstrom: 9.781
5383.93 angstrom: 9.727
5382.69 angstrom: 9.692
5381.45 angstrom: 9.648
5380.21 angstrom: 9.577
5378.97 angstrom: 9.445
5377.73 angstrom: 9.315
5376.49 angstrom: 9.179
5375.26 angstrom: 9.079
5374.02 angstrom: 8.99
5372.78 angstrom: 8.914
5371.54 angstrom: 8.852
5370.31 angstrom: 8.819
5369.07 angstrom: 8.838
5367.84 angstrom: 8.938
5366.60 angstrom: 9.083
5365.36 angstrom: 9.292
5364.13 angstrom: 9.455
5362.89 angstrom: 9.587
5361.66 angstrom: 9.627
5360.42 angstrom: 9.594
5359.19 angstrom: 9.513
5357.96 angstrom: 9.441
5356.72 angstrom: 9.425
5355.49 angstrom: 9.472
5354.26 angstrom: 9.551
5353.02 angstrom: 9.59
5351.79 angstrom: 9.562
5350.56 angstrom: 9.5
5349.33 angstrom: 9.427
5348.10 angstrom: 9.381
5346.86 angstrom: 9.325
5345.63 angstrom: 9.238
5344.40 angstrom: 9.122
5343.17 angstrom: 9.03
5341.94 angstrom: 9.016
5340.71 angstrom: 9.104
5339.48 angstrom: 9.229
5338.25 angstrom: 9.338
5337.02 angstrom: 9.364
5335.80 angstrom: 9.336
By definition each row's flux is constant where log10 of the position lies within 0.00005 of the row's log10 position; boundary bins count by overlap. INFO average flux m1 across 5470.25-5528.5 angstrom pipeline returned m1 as 9.52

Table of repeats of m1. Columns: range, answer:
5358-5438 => 9.4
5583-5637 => 9.22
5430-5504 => 9.39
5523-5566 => 9.19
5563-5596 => 9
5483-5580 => 9.36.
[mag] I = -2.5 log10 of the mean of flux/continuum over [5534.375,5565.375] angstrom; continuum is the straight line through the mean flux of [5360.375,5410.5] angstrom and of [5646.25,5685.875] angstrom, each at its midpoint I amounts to 0.02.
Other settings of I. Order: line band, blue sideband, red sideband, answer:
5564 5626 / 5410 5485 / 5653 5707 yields 0.03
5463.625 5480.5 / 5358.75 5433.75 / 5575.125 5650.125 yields 0.04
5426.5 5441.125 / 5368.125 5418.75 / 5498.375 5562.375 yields 0.03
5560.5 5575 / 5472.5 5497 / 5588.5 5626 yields 0.01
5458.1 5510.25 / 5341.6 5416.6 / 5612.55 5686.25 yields 0.00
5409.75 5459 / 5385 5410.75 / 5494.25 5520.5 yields 0.02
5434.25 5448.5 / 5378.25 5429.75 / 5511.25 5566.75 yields 0.01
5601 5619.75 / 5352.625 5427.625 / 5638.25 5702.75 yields 0.03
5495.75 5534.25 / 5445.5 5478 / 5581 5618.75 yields -0.04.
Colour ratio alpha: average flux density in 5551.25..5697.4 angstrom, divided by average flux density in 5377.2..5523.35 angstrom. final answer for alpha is 0.97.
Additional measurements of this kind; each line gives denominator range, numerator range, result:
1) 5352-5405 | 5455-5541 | 0.99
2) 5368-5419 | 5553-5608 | 0.95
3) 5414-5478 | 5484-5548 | 1.02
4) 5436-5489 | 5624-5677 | 1.02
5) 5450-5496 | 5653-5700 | 0.99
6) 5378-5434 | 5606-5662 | 0.99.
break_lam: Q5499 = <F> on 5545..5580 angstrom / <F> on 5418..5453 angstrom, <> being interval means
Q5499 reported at 1.0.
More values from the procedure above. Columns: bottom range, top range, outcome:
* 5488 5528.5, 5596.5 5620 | 0.94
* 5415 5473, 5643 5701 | 0.99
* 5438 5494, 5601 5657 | 1.00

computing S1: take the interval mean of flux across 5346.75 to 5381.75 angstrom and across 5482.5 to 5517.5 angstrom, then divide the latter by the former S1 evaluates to 1.0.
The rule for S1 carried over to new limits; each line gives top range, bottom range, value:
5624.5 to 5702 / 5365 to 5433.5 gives 1.00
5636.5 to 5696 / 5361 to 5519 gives 0.99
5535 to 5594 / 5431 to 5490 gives 0.97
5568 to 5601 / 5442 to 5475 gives 0.95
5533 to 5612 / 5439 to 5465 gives 0.95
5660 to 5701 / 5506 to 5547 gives 0.99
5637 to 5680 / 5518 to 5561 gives 1.01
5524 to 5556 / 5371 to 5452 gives 0.98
